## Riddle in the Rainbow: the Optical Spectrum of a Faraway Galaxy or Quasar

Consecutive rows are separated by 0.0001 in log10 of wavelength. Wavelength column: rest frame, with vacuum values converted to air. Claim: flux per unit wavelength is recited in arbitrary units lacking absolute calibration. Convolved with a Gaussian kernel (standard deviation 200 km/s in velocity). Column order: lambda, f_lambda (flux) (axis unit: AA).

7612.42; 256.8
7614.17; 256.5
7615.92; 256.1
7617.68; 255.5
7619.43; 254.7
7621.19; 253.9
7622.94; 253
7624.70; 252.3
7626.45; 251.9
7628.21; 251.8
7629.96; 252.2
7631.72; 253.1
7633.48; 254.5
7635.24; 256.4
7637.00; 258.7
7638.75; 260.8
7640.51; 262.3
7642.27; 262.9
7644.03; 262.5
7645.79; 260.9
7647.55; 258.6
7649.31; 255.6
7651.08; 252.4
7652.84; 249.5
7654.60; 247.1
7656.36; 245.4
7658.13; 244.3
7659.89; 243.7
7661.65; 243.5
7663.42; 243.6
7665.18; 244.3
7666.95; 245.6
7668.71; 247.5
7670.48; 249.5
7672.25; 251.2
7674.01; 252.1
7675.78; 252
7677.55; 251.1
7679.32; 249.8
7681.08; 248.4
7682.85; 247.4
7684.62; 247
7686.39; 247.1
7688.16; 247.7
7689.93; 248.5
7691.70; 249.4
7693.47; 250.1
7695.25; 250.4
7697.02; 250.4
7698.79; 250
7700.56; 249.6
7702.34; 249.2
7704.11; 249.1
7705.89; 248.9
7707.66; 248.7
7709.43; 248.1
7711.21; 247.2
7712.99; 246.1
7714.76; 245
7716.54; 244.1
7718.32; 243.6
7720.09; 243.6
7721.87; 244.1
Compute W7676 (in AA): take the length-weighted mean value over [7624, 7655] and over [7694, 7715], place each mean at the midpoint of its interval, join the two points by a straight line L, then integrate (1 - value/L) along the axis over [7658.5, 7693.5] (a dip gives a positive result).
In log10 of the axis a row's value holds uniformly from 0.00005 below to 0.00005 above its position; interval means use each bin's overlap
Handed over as 0.6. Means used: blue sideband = 256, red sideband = 249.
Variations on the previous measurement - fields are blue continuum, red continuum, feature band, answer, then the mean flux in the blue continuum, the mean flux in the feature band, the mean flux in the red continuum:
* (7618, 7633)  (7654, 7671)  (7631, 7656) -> -0.7 AA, 253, 257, 245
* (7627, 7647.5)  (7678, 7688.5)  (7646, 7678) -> 0.5 AA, 258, 249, 248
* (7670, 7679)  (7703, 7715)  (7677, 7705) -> 0.1 AA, 251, 249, 248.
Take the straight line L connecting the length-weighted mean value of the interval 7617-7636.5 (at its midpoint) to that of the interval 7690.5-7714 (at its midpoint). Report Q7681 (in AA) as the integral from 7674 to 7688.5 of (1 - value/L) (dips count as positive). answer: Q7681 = 0.1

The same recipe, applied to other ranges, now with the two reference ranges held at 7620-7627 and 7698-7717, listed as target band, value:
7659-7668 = 0.2 AA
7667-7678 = 0.0 AA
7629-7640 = -0.2 AA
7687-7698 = 0.0 AA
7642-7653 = -0.3 AA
